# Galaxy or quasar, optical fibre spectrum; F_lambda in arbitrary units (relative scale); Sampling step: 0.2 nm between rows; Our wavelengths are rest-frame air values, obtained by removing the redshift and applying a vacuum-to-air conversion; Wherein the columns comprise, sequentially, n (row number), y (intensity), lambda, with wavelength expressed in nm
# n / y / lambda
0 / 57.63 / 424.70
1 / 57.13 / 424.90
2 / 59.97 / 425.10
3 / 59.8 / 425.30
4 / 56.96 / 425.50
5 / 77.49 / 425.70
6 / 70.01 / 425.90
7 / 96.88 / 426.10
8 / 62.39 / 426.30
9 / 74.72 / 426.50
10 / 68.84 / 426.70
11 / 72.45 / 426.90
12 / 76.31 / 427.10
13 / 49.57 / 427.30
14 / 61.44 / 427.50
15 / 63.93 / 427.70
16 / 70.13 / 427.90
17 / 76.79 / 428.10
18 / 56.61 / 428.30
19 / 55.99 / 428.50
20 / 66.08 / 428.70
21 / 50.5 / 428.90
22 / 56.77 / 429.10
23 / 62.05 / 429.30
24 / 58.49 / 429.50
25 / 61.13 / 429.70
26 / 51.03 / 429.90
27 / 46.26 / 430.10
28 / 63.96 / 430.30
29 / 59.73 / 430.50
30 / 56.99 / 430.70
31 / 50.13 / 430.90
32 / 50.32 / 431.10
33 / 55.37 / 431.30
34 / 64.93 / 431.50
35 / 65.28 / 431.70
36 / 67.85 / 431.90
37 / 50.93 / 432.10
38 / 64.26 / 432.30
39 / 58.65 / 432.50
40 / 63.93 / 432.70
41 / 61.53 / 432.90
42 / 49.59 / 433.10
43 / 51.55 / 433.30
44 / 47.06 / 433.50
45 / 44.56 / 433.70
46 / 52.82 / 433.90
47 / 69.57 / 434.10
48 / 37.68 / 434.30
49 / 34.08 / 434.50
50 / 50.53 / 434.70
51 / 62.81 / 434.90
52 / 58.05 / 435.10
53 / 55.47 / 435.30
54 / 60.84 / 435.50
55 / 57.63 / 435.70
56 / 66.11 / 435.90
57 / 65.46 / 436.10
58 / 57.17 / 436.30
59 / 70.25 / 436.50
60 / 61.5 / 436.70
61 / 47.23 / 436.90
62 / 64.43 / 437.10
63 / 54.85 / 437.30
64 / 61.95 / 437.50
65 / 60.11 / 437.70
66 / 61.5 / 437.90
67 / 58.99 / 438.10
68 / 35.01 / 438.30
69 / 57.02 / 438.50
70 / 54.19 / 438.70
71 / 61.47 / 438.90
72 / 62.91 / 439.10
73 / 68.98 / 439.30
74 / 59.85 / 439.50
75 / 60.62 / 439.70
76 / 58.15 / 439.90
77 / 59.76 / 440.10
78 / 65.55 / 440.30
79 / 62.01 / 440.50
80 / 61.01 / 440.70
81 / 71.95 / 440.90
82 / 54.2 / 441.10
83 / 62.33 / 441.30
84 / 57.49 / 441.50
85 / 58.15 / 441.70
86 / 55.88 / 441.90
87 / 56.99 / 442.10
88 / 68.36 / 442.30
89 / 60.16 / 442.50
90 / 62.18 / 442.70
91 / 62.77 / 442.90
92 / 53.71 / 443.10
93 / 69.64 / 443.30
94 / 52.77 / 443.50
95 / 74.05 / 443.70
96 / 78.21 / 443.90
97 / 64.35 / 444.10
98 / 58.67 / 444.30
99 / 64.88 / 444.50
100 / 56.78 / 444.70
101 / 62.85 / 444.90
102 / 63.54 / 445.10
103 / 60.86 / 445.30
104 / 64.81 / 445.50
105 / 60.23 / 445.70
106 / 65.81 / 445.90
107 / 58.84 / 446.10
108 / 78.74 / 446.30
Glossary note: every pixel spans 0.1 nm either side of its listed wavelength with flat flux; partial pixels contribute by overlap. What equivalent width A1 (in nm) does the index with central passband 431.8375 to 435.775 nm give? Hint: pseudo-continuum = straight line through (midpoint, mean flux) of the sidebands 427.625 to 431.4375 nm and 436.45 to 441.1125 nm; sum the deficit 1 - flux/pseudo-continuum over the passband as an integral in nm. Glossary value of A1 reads 0.28 nm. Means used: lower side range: 58.6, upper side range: 59.7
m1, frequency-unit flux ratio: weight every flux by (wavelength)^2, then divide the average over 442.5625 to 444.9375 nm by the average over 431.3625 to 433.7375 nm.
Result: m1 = 1.2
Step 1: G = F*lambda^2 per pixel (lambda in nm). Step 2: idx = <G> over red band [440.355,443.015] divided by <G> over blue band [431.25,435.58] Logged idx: 1.14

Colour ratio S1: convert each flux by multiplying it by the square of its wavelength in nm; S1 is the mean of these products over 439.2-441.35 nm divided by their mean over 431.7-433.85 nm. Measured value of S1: 1.1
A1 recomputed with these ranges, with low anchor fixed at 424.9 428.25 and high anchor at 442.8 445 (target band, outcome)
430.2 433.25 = 0.363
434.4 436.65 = 0.260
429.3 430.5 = 0.183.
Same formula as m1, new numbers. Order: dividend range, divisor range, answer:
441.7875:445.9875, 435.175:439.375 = 1.09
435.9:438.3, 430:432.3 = 1.06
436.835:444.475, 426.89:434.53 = 1.10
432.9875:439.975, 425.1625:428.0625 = 0.86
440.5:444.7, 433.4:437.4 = 1.15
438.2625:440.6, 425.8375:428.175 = 0.90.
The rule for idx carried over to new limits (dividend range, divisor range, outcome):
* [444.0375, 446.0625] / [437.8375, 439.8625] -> 1.10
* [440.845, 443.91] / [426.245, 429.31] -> 1.03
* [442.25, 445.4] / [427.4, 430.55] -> 1.13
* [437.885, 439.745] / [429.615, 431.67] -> 1.07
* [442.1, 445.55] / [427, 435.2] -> 1.17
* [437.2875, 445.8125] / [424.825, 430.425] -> 1.02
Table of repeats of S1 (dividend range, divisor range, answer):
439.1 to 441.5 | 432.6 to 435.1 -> 1.22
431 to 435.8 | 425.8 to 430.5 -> 0.89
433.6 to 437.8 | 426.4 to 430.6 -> 0.95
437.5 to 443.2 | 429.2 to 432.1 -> 1.08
